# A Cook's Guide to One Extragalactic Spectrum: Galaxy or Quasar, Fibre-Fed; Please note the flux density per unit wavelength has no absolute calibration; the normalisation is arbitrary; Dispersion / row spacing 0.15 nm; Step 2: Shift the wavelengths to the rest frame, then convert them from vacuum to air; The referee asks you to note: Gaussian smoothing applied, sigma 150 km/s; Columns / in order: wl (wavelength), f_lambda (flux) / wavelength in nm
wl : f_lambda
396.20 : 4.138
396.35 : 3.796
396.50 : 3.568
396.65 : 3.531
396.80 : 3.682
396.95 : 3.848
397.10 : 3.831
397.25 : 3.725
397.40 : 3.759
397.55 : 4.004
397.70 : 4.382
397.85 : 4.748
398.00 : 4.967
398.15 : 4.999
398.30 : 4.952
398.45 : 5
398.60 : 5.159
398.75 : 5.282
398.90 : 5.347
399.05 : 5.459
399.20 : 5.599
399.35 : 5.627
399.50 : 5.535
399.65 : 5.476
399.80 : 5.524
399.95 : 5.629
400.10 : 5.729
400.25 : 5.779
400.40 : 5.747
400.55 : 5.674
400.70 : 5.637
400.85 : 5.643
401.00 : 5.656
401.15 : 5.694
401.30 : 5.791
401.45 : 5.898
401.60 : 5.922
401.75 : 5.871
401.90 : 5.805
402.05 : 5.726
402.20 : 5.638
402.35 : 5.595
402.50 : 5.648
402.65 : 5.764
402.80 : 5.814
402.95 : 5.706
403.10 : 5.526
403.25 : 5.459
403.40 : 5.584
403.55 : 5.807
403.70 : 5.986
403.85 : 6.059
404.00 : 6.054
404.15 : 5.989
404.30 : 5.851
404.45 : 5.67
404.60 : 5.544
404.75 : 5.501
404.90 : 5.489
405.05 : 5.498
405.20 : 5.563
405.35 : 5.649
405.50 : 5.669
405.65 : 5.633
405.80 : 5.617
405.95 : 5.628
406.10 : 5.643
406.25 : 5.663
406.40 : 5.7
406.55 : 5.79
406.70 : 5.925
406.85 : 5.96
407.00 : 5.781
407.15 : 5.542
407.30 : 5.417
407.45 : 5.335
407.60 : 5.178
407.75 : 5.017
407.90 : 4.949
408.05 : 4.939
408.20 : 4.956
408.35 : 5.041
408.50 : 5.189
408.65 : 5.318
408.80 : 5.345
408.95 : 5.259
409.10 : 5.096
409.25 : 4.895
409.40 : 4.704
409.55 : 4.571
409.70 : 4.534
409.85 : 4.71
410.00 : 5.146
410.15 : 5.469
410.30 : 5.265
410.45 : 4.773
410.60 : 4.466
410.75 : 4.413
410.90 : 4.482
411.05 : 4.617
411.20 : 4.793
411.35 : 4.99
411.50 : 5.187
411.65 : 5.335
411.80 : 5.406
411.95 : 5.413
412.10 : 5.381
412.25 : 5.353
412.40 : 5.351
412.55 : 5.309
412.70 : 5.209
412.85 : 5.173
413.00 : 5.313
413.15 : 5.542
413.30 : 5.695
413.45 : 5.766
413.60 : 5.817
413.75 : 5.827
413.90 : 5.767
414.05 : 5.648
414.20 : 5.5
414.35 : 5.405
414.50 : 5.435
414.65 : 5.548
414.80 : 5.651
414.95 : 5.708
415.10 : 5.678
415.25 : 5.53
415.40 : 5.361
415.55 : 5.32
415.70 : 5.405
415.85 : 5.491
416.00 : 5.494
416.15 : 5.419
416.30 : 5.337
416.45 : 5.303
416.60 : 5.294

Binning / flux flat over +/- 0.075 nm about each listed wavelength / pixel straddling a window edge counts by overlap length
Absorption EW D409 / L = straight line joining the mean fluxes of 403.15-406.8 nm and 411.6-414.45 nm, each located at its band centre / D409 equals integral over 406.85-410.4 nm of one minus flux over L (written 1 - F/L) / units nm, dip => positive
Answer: 0.30 nm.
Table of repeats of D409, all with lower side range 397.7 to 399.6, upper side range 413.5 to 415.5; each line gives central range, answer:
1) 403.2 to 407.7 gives -0.25 nm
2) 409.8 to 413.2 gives 0.27 nm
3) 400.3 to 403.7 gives -0.28 nm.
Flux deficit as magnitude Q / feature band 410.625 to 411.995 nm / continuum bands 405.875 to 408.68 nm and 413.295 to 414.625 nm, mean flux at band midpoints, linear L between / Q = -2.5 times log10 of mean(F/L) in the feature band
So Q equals 0.130 mag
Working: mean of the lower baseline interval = 5.42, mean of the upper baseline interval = 5.64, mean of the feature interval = 4.93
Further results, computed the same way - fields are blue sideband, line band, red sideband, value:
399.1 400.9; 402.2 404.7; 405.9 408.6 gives -0.04 mag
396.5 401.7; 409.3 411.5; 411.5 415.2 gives 0.13 mag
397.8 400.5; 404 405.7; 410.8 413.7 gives -0.07 mag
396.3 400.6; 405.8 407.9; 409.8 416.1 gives -0.09 mag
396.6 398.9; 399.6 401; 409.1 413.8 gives -0.23 mag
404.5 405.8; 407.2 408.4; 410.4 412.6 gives 0.05 mag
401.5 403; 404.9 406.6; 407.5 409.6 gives -0.05 mag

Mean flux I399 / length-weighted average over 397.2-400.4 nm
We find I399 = 5.11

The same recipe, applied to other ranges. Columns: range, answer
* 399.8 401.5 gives 5.7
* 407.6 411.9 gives 4.97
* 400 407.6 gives 5.7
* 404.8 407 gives 5.68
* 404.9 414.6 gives 5.3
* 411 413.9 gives 5.36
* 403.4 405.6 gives 5.73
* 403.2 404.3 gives 5.86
